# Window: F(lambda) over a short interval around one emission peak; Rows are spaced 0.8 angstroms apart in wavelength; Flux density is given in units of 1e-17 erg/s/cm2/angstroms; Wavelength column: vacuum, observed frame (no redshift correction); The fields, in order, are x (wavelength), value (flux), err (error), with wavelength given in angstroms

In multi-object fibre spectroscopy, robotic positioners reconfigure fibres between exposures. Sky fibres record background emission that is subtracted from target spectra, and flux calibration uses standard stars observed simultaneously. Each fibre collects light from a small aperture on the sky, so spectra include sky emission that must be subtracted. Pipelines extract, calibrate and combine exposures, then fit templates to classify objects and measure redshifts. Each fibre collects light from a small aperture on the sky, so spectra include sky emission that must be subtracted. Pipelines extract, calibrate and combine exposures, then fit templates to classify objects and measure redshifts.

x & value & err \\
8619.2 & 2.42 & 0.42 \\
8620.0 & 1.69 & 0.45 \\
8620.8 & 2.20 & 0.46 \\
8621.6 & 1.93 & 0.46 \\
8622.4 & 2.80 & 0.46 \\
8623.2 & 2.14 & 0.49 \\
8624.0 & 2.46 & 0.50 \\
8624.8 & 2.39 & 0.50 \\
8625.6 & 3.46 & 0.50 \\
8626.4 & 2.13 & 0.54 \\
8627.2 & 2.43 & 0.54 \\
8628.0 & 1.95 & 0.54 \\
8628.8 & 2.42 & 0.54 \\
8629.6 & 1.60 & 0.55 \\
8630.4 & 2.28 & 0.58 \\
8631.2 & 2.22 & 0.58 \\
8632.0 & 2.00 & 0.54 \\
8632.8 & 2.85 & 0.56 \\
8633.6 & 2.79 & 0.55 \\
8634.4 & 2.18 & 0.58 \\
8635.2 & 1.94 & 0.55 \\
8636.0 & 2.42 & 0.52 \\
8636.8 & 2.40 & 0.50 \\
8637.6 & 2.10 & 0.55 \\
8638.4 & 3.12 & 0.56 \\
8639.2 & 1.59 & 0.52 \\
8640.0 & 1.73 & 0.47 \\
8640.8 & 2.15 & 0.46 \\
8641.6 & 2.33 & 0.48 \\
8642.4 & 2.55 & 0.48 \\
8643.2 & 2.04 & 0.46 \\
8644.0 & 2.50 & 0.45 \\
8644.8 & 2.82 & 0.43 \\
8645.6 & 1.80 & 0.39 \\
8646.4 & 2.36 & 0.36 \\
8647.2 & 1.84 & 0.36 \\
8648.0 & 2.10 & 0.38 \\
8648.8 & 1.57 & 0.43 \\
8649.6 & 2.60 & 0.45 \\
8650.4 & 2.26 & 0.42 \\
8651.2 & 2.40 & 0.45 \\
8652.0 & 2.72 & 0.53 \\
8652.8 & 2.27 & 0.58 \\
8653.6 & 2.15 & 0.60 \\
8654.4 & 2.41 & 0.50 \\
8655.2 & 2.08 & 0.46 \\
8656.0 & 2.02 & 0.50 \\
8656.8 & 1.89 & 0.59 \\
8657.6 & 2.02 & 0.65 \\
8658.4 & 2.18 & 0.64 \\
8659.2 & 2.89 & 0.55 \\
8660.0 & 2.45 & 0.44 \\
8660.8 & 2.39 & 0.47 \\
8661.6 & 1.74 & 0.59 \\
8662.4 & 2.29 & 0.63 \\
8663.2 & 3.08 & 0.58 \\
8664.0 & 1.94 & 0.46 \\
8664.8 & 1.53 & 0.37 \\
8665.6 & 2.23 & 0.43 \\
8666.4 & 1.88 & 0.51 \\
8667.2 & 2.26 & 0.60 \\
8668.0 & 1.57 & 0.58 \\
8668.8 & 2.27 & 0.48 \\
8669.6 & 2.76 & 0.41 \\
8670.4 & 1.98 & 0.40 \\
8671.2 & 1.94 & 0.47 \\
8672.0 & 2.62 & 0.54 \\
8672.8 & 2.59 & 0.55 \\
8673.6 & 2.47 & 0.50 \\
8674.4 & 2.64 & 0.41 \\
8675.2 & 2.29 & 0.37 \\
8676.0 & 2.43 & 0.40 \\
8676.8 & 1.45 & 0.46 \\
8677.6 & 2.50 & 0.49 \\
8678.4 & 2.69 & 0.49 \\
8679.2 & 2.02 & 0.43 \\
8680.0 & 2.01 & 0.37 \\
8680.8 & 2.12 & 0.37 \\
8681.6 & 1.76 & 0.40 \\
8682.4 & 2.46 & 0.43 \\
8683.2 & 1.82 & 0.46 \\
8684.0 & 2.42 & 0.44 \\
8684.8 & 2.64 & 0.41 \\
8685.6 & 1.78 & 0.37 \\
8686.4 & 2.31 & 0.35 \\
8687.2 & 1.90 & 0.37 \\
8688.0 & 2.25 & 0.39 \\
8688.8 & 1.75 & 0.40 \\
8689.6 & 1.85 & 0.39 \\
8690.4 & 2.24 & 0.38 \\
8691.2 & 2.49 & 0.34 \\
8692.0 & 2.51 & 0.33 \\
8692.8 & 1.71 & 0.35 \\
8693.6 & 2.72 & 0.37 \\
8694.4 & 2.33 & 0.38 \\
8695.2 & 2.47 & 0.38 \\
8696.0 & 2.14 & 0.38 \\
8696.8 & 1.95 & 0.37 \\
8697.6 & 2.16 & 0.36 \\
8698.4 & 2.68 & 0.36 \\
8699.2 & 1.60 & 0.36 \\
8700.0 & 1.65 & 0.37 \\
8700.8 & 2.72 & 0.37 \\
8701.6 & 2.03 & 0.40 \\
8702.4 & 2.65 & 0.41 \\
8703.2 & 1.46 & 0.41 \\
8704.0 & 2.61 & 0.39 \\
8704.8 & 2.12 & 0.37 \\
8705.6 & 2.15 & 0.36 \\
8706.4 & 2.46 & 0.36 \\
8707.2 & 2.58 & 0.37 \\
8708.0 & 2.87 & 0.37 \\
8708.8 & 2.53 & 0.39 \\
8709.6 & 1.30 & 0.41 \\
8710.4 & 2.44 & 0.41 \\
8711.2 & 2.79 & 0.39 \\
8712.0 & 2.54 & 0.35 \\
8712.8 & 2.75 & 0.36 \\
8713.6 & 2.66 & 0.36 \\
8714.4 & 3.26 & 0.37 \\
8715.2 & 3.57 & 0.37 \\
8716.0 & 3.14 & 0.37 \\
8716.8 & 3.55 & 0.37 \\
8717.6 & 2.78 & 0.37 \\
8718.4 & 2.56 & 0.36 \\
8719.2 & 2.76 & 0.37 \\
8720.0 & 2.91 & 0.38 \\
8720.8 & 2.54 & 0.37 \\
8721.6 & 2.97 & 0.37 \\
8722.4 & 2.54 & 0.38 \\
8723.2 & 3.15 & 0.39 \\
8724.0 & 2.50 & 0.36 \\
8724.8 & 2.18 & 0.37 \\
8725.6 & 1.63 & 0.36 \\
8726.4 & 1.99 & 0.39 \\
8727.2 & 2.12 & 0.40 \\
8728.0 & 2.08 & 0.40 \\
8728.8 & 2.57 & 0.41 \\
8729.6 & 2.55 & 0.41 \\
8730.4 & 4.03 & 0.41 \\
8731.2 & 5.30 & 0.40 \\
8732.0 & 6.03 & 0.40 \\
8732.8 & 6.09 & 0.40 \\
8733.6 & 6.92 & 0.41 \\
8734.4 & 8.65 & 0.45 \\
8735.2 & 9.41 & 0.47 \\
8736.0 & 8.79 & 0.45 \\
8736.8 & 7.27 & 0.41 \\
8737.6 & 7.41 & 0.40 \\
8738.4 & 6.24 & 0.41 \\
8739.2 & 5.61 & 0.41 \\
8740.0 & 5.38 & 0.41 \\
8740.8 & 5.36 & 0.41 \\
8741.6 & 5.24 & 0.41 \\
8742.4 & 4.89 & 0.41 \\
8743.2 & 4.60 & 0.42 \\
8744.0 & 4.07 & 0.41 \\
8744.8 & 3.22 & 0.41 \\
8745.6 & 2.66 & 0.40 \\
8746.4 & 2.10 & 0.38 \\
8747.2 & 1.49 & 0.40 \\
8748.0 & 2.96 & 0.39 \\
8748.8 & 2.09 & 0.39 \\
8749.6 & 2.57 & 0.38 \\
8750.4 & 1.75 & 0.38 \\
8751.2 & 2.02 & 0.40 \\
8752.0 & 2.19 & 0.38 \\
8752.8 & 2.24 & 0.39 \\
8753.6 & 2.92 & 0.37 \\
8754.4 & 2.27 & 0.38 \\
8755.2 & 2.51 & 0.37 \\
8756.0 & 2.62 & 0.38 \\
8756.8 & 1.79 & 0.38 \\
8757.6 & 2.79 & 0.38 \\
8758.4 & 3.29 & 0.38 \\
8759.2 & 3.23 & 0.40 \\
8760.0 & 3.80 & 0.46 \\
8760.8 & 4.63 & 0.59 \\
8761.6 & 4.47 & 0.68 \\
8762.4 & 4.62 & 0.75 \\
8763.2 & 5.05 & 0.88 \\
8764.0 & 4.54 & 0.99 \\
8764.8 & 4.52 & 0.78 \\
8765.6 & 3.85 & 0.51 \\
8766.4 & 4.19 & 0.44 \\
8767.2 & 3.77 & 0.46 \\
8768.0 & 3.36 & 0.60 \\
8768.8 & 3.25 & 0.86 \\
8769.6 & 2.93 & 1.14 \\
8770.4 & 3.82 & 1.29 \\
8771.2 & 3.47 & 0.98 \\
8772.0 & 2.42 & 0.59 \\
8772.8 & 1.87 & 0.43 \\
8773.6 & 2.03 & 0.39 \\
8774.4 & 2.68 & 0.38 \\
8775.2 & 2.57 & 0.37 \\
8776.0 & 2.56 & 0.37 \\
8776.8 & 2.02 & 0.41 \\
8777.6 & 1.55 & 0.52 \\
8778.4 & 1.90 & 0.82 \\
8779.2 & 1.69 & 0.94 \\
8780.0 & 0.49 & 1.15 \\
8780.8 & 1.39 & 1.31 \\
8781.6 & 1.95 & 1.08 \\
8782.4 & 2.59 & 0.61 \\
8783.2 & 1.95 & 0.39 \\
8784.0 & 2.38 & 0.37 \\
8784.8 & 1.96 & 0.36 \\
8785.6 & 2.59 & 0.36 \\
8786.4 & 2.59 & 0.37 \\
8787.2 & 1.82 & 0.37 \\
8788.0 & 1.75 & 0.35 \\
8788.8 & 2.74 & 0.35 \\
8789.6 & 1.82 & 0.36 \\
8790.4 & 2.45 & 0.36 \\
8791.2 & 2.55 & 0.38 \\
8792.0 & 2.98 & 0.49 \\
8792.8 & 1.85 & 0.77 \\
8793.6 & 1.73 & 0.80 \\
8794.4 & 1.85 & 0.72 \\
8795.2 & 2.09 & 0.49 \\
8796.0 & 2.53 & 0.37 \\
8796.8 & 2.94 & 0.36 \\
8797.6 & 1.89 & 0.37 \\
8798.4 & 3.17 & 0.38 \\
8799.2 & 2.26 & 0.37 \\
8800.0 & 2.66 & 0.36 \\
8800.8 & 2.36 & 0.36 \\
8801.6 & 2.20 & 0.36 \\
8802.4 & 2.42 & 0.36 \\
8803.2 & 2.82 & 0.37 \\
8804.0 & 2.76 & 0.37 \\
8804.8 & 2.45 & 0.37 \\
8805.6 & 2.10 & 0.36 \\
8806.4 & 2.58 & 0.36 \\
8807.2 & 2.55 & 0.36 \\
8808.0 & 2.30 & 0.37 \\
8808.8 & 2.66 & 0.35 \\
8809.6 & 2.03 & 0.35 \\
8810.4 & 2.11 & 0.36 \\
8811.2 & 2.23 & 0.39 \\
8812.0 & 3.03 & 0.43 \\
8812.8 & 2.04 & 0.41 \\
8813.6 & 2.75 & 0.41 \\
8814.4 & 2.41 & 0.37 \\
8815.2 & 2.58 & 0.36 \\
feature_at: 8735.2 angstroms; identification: Halpha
